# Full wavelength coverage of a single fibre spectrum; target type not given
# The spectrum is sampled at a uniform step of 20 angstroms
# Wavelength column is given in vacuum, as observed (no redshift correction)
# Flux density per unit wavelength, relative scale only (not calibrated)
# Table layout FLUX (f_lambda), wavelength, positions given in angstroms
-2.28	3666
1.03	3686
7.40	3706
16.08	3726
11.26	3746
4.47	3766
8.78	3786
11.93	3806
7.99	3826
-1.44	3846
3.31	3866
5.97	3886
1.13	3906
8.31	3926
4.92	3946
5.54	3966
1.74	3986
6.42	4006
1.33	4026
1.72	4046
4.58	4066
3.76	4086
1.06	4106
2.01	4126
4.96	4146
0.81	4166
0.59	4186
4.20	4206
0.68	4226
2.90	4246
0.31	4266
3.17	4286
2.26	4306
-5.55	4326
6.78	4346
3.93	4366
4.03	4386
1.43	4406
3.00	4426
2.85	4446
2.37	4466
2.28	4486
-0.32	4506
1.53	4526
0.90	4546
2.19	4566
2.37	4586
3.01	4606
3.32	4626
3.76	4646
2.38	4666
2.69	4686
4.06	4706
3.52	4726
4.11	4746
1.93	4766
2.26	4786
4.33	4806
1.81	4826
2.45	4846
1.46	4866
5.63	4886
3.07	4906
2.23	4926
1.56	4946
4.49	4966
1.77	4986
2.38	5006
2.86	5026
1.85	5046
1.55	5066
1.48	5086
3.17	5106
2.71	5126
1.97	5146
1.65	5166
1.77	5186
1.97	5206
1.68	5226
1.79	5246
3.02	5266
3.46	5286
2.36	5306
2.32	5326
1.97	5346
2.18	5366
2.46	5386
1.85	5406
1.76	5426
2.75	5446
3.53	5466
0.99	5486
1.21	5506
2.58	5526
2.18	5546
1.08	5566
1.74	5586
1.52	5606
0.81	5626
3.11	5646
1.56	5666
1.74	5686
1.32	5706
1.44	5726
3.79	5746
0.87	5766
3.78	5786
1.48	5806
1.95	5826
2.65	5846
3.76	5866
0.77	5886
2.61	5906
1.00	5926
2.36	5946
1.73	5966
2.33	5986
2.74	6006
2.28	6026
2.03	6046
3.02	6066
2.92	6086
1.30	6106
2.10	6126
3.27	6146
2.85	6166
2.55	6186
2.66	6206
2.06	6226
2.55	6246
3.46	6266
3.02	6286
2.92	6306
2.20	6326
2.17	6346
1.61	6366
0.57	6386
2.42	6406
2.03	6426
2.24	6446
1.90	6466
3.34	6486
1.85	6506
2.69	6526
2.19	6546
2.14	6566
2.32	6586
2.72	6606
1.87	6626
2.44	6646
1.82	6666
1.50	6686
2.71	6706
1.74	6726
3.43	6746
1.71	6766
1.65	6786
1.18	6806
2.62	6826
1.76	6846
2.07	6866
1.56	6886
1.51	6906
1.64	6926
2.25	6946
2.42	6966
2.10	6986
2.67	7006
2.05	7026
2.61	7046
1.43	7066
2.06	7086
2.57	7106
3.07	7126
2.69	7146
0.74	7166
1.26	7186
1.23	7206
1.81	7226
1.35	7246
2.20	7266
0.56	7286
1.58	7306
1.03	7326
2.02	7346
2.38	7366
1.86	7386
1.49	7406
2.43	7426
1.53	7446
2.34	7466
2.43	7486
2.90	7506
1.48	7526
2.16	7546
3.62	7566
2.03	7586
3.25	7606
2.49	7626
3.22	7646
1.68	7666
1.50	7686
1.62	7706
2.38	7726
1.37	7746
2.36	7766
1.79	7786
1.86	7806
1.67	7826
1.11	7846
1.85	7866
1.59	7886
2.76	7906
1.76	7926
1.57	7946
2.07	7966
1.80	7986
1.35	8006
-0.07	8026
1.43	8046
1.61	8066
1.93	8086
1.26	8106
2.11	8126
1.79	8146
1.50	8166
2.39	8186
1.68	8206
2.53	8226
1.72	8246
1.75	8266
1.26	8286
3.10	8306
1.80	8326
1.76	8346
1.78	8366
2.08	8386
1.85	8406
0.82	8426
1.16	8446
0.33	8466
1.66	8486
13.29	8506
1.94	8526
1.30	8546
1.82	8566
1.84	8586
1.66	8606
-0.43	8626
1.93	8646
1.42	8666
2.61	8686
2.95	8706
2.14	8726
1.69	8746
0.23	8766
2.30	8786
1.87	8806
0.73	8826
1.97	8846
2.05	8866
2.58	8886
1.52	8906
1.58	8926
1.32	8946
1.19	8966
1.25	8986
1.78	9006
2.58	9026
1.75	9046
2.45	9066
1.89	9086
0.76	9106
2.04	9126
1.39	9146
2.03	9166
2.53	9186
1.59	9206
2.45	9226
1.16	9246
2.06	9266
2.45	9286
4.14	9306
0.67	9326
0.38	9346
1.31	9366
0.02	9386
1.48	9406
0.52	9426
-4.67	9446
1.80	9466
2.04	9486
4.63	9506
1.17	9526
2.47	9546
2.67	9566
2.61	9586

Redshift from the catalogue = 1.28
